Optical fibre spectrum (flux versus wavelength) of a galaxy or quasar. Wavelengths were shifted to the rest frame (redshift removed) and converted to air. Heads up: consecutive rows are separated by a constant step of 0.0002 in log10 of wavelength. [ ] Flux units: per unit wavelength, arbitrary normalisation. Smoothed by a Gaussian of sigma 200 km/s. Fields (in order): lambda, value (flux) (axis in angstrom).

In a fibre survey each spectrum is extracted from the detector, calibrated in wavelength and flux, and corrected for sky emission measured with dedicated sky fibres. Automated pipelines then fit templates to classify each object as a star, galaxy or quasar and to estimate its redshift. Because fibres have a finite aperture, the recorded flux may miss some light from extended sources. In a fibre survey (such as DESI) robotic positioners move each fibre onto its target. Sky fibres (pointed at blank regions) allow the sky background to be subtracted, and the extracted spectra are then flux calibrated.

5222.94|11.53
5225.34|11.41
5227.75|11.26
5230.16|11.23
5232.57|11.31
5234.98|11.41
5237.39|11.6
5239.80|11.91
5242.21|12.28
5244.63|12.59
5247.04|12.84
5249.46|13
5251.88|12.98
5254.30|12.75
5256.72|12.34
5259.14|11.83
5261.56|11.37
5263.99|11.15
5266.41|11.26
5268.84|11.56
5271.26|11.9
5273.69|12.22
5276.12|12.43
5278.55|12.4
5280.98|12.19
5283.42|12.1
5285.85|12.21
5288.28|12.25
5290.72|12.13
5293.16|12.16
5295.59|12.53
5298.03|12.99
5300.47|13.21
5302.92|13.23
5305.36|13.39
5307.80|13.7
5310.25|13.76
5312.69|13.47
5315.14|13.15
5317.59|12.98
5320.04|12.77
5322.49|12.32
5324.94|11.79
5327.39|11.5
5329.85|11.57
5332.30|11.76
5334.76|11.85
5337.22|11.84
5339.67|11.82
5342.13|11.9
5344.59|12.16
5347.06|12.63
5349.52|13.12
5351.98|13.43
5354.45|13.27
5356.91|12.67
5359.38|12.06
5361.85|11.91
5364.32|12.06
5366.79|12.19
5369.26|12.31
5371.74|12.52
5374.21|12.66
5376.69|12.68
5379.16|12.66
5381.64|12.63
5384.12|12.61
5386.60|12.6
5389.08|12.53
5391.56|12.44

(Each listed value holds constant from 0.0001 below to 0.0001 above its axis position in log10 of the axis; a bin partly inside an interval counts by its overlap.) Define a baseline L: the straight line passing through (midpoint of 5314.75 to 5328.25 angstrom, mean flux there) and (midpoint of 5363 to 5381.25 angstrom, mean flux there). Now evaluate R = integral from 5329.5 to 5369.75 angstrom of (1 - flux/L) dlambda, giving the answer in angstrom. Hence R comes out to 0.5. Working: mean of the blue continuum 12.4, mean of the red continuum 12.4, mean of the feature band 12.3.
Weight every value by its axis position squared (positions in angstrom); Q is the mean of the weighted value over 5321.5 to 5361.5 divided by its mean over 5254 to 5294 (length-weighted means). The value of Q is 1.05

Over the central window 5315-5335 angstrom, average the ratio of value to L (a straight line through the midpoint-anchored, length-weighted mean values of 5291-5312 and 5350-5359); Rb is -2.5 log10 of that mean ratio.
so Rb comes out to 0.08 mag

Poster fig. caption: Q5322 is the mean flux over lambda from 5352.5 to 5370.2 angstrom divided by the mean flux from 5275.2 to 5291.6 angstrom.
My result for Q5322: 1.0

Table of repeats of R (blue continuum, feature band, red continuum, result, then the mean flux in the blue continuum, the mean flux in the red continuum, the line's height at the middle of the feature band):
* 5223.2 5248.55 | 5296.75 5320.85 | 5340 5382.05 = -2.1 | 11.8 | 12.5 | 12.2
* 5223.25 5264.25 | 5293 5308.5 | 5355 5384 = -1.1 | 12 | 12.4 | 12.2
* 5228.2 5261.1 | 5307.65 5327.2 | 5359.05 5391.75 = -0.9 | 12.1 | 12.4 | 12.3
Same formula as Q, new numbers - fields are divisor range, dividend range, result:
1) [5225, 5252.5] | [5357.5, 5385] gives 1.09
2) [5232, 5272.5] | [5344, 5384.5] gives 1.09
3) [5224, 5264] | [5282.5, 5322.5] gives 1.10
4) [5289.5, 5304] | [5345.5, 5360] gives 1.04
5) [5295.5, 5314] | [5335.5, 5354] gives 0.95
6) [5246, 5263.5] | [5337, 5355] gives 1.05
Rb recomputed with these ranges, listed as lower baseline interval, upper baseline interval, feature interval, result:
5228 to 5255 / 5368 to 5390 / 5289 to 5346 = -0.01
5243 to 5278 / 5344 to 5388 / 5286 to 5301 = -0.02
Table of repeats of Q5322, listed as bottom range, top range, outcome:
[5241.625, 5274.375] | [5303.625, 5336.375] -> 1.04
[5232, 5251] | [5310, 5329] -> 1.04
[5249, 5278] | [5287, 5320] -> 1.08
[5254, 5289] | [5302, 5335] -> 1.06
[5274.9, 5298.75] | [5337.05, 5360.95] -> 1.02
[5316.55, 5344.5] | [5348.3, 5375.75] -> 1.05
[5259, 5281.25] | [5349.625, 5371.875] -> 1.06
